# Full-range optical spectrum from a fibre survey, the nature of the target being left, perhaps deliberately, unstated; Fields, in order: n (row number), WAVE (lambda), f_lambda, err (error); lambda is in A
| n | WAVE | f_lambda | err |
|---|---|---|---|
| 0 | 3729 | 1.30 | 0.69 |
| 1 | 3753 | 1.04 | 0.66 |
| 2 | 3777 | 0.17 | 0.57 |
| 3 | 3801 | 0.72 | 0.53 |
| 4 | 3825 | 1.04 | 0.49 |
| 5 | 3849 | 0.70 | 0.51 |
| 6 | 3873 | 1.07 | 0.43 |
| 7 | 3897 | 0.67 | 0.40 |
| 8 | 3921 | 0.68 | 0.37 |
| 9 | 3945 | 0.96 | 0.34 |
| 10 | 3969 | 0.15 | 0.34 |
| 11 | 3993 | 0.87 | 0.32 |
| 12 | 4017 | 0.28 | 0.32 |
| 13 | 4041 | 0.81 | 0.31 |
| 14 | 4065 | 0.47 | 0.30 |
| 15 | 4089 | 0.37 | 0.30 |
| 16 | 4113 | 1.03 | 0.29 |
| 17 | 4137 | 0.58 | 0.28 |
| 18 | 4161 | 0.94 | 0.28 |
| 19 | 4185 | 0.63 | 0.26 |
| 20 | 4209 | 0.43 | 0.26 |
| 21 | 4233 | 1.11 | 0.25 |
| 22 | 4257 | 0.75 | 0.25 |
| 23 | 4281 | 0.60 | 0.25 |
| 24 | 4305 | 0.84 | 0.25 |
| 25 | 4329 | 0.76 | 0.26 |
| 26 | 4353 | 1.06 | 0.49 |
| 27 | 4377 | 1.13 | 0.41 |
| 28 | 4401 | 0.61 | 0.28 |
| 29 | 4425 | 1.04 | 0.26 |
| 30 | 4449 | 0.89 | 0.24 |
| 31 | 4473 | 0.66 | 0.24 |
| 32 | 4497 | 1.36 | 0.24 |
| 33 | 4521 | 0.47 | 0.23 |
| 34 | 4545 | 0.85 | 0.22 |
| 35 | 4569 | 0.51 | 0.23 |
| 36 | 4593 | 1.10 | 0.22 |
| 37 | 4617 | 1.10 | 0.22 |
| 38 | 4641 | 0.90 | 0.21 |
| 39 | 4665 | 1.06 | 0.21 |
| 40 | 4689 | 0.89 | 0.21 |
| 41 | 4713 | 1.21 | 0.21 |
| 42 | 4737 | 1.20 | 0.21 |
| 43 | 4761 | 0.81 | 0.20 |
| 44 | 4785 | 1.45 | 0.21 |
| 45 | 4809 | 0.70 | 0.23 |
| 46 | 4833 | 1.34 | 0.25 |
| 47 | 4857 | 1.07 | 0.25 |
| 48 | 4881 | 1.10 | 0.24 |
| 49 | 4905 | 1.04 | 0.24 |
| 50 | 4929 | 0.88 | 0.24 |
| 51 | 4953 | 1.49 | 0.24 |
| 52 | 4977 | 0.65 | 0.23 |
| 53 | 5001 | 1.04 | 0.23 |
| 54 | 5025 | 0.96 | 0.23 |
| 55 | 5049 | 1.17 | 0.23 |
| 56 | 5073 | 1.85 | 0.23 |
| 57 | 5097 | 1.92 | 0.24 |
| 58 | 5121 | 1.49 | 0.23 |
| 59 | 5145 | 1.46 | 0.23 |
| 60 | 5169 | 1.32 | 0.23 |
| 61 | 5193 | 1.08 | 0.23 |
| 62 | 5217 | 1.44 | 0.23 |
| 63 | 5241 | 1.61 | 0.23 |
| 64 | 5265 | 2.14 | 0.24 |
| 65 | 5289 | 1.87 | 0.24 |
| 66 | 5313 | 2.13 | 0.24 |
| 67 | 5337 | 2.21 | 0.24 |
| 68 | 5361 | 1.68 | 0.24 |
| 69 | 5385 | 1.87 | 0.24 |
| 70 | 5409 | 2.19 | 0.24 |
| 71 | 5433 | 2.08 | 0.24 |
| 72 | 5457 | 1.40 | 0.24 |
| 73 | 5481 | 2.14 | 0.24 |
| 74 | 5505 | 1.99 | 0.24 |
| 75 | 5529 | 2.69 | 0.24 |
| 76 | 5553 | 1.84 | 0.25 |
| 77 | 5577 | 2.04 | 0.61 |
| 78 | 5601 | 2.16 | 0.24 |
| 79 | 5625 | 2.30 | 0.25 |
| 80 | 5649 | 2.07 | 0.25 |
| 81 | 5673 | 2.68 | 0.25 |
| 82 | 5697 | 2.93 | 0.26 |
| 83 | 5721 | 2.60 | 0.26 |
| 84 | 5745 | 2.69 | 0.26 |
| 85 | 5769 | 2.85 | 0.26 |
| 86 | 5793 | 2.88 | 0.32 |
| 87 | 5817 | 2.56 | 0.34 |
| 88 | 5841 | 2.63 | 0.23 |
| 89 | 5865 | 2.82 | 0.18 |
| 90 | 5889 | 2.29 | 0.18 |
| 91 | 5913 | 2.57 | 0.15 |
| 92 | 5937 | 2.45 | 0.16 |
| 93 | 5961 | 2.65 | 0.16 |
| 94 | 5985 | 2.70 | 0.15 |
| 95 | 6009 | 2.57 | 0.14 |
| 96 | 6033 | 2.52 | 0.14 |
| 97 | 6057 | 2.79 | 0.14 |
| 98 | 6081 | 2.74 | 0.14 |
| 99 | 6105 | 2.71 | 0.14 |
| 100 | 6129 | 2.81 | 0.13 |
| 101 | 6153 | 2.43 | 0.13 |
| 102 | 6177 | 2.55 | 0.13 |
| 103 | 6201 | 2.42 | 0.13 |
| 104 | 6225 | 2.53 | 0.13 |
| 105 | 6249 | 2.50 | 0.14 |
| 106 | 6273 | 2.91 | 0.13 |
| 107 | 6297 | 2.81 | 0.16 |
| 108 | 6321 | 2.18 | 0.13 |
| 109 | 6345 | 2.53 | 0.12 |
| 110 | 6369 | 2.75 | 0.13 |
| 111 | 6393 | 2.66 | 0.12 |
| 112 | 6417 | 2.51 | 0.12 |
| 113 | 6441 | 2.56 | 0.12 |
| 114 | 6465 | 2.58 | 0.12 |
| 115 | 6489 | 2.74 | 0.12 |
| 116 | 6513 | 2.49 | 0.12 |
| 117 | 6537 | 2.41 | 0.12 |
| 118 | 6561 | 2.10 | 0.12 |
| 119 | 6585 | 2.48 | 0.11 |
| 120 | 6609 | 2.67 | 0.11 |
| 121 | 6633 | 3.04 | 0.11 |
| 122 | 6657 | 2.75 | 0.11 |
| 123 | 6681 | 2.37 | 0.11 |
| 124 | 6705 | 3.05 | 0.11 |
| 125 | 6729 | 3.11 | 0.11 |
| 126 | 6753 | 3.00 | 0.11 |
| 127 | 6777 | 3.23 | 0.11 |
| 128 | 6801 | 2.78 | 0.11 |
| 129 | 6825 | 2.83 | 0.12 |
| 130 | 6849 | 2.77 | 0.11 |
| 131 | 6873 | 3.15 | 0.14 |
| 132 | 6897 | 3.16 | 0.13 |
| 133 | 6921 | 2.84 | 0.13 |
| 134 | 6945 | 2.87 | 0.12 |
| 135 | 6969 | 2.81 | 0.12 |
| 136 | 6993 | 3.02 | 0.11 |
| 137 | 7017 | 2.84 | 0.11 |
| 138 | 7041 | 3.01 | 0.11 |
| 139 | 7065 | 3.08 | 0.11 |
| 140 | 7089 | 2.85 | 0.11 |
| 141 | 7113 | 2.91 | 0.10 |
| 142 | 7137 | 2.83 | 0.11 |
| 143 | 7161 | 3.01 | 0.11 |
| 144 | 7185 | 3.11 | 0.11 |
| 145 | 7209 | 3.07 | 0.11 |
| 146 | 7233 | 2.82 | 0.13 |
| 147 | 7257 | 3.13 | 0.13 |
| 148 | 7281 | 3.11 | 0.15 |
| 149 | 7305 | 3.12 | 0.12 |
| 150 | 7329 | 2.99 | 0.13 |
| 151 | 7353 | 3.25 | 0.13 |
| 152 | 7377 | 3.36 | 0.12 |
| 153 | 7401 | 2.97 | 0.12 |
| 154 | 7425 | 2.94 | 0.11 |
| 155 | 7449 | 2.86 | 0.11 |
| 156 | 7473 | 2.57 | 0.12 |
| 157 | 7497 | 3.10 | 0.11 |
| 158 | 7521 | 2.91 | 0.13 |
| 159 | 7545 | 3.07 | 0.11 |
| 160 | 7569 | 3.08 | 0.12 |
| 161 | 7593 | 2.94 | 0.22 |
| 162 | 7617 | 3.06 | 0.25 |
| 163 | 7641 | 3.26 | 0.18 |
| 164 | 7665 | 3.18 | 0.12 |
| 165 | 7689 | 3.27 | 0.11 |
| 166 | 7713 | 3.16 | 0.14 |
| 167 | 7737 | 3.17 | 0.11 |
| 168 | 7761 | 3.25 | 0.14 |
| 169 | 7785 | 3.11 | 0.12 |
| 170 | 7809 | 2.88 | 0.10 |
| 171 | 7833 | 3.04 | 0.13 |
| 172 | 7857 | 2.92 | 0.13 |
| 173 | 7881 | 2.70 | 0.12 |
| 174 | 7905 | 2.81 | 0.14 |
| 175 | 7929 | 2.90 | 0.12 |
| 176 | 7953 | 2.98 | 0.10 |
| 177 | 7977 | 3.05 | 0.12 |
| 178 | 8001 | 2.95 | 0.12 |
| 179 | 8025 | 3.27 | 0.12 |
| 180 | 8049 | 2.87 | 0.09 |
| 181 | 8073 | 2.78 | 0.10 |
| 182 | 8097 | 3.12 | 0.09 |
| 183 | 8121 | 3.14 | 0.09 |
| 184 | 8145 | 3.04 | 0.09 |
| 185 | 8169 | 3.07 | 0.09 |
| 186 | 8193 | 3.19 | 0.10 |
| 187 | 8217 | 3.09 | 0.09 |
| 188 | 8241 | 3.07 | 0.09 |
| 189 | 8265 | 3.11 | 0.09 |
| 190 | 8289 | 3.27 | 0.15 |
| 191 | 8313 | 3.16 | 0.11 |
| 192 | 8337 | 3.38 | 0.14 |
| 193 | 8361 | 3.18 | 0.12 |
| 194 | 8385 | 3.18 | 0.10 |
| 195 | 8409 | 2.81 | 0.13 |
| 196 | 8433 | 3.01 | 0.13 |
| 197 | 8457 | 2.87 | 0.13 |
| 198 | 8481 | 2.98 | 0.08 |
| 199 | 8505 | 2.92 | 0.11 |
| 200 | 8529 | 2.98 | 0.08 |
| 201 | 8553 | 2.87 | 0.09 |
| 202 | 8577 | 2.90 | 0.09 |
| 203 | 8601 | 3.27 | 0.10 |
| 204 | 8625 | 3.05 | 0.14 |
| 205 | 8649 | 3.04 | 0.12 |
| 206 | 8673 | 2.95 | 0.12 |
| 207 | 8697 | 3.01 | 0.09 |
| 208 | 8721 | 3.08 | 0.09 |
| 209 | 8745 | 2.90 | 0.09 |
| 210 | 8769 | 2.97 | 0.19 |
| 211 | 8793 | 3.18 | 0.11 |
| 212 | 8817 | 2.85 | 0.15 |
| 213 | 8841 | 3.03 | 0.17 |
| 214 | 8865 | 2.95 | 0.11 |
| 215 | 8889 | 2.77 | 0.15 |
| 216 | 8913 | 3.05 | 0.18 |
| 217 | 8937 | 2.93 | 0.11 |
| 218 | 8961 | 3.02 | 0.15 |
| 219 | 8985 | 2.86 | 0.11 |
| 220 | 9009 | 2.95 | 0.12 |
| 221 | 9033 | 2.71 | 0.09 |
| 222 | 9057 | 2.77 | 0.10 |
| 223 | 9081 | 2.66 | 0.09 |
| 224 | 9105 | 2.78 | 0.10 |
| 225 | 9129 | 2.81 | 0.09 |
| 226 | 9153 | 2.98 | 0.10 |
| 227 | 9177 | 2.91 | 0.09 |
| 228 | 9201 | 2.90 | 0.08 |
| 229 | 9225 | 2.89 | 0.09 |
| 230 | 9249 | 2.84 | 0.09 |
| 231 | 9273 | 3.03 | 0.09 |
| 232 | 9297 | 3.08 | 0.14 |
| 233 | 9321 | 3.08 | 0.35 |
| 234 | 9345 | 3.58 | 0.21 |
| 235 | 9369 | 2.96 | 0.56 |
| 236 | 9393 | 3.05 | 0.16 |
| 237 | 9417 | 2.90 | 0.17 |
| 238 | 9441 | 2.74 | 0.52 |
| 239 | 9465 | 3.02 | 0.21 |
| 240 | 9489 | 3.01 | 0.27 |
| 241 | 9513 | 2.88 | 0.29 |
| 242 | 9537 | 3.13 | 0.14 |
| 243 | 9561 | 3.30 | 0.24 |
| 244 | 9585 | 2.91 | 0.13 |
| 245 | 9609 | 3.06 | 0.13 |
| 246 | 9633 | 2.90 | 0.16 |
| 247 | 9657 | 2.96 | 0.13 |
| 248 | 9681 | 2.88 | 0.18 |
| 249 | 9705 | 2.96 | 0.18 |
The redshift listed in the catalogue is 0.266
